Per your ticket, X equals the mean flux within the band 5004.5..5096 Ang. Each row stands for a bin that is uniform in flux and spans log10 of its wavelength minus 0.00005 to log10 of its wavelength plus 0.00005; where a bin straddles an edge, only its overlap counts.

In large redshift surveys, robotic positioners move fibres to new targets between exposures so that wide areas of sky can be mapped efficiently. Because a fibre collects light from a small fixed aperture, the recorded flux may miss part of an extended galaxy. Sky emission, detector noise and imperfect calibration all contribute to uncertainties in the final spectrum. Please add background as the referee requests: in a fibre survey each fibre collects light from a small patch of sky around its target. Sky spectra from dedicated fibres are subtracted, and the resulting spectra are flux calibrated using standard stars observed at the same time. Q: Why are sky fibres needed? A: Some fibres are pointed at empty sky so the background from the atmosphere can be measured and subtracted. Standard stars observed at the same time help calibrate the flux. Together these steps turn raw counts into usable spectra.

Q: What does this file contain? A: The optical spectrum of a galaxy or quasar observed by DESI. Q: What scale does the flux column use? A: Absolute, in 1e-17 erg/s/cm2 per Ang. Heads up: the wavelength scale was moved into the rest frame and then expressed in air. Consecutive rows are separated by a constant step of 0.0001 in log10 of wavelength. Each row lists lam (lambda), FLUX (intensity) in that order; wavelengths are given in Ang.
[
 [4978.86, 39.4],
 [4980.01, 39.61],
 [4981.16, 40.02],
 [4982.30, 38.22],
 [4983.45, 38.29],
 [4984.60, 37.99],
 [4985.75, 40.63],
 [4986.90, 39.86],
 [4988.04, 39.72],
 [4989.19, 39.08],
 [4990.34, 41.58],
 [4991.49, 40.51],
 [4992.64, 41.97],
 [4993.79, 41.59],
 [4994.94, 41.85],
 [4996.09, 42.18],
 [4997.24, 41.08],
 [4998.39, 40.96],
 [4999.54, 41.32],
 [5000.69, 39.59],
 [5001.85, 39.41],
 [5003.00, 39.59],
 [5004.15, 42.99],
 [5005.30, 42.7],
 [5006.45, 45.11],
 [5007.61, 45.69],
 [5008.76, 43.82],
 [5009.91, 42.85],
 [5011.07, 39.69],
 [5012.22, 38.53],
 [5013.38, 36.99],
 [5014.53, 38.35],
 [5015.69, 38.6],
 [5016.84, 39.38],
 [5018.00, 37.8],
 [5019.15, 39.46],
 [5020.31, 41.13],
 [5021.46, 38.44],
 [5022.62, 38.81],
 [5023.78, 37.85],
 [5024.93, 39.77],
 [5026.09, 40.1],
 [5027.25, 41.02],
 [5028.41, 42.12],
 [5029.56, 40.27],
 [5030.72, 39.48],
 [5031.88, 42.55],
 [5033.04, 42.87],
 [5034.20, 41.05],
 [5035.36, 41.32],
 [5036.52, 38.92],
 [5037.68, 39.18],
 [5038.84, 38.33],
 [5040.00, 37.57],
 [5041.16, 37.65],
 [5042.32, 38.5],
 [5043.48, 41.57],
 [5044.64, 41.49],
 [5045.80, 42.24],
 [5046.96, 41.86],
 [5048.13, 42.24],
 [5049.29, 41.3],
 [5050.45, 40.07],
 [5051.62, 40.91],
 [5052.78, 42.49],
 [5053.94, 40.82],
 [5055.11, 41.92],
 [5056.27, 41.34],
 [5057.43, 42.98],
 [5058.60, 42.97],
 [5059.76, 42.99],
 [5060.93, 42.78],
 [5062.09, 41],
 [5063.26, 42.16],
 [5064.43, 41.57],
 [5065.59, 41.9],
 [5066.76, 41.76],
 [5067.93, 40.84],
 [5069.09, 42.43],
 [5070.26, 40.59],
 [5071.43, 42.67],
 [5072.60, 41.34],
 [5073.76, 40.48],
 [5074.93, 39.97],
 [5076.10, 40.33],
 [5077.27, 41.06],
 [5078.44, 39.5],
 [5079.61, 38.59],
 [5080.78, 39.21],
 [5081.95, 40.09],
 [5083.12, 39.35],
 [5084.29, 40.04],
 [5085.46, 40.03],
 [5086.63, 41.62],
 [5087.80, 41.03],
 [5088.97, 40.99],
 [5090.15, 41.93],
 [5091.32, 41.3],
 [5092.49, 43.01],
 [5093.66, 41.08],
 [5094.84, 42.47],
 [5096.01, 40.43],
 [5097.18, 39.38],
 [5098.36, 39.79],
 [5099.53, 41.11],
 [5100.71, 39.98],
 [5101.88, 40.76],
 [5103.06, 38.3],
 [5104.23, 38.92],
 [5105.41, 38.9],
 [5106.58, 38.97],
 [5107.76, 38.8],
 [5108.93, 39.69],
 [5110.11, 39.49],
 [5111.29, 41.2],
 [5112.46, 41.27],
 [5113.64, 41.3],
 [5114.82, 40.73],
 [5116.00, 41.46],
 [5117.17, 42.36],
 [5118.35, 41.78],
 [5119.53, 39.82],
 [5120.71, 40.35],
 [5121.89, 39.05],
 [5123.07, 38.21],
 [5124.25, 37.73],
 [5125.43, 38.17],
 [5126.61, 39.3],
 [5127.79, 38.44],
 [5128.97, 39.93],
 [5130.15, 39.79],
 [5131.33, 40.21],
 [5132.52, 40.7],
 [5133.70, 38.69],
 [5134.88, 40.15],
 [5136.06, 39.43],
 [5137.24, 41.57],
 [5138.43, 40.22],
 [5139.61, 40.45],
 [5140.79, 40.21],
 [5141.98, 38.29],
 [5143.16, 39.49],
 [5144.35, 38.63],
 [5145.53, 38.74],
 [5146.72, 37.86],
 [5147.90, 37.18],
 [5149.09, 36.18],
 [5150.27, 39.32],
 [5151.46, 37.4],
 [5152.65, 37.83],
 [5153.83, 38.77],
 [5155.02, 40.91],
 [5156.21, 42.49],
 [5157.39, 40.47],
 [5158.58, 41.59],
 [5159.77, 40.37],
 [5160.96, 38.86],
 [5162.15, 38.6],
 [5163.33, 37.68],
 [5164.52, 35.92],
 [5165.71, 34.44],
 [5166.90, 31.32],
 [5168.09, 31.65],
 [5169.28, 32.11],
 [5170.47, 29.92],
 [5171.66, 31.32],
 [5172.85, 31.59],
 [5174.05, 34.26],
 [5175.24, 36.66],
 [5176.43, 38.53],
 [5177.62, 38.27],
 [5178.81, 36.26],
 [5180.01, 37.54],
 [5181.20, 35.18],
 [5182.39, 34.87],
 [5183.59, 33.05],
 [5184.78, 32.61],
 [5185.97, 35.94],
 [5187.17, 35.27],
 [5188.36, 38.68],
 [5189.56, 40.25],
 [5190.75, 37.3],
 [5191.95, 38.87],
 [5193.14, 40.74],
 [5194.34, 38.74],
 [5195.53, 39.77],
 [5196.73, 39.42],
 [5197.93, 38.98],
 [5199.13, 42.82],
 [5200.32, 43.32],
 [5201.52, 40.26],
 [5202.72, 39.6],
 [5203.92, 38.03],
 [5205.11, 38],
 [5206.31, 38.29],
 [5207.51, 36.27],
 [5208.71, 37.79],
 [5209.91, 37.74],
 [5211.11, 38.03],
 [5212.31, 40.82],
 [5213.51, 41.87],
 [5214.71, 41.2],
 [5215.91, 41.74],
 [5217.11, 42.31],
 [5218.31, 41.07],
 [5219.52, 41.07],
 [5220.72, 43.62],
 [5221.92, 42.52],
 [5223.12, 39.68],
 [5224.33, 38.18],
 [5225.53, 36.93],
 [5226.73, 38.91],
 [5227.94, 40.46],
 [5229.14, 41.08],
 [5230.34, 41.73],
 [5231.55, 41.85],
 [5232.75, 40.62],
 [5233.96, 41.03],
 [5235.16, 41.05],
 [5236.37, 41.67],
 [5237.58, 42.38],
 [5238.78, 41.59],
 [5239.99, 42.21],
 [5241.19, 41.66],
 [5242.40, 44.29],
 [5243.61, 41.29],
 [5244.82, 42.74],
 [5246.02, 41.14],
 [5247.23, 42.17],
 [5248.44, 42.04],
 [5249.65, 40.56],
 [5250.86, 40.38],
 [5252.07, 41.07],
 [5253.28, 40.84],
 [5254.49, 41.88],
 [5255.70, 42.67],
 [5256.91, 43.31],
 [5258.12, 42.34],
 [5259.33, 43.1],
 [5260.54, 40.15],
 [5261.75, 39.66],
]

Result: 40.8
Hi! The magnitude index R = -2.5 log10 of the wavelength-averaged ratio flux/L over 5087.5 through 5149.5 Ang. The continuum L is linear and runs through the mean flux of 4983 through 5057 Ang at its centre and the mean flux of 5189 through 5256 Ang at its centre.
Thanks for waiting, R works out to 0.018 mag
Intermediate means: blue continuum 40.5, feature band 39.9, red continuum 40.6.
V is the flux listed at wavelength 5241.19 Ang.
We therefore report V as 41.66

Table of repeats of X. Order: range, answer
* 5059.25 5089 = 40.9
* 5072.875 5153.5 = 39.9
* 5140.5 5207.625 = 37.5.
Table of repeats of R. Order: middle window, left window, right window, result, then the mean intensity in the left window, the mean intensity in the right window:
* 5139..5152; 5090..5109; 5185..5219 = 0.04 mag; 40.3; 39.3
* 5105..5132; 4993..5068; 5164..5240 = -0.01 mag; 40.9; 38.3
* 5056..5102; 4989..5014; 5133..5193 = -0.04 mag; 41.3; 37.3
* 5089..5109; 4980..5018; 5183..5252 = 0.00 mag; 40.6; 40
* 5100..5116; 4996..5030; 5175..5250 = 0.00 mag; 40.5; 39.7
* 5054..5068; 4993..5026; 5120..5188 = -0.07 mag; 40.6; 37.5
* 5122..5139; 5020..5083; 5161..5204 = -0.03 mag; 40.8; 36.7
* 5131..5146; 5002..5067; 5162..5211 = -0.05 mag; 40.8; 36.8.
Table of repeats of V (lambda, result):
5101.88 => 40.76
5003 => 39.59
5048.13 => 42.24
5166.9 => 31.32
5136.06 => 39.43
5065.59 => 41.9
